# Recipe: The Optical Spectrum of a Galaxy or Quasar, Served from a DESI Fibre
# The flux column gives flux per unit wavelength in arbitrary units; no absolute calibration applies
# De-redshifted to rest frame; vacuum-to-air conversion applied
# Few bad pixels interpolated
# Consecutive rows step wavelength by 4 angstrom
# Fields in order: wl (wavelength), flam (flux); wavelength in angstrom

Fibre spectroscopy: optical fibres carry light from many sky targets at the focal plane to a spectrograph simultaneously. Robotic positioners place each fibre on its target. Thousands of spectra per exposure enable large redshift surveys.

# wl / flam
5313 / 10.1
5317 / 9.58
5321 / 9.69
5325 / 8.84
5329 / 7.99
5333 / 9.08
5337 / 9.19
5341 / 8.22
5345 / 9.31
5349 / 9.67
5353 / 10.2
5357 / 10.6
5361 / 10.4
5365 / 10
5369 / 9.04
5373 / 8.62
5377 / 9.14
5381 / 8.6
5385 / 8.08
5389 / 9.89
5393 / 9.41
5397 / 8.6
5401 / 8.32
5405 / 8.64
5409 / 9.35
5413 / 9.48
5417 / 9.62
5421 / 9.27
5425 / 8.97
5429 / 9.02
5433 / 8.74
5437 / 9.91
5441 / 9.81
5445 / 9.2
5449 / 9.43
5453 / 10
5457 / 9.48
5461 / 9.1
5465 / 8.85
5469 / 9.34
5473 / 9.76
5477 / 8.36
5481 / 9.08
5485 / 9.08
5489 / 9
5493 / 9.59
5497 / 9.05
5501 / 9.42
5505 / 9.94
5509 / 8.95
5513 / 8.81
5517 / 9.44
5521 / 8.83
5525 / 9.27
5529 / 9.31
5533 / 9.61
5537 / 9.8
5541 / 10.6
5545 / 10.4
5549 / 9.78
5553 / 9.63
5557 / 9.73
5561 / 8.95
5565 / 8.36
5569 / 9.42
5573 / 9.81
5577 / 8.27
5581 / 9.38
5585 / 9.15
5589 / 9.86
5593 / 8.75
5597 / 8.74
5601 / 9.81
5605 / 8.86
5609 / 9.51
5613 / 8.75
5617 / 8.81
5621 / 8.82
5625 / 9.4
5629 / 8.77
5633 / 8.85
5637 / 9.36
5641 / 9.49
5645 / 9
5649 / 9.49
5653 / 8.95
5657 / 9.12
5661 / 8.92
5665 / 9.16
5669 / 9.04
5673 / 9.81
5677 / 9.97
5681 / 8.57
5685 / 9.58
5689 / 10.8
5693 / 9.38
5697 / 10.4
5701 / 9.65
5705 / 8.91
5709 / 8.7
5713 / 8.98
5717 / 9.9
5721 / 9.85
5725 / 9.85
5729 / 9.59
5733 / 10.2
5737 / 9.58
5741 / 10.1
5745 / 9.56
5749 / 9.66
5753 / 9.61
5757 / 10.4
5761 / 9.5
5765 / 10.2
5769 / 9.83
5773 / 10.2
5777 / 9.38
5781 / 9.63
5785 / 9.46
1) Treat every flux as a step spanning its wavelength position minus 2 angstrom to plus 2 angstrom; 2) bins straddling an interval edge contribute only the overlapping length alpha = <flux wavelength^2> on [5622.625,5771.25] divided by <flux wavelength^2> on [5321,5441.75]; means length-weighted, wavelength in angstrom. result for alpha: 1.16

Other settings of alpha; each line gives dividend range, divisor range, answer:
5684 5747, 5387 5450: 1.17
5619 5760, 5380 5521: 1.12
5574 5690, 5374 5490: 1.08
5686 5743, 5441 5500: 1.14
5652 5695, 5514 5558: 1.02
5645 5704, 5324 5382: 1.15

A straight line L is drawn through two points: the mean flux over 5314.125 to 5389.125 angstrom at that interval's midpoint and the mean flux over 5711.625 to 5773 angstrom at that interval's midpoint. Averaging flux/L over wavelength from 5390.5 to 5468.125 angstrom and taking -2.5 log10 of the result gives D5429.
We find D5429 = 0.02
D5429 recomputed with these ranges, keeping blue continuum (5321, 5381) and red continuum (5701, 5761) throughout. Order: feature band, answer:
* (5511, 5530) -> 0.038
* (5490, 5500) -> 0.015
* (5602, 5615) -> 0.049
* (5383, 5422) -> 0.033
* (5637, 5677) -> 0.035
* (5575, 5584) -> 0.075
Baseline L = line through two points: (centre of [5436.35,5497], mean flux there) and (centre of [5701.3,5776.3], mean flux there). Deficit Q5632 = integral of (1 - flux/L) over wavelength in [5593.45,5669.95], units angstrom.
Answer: 3.62 angstrom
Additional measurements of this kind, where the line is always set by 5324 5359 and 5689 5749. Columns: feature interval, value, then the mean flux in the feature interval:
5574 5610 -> 1.37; 9.16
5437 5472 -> -0.27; 9.44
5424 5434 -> 0.45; 8.92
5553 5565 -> 0.33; 9.22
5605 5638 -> 1.86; 9.01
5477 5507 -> 0.52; 9.25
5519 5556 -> -0.91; 9.69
